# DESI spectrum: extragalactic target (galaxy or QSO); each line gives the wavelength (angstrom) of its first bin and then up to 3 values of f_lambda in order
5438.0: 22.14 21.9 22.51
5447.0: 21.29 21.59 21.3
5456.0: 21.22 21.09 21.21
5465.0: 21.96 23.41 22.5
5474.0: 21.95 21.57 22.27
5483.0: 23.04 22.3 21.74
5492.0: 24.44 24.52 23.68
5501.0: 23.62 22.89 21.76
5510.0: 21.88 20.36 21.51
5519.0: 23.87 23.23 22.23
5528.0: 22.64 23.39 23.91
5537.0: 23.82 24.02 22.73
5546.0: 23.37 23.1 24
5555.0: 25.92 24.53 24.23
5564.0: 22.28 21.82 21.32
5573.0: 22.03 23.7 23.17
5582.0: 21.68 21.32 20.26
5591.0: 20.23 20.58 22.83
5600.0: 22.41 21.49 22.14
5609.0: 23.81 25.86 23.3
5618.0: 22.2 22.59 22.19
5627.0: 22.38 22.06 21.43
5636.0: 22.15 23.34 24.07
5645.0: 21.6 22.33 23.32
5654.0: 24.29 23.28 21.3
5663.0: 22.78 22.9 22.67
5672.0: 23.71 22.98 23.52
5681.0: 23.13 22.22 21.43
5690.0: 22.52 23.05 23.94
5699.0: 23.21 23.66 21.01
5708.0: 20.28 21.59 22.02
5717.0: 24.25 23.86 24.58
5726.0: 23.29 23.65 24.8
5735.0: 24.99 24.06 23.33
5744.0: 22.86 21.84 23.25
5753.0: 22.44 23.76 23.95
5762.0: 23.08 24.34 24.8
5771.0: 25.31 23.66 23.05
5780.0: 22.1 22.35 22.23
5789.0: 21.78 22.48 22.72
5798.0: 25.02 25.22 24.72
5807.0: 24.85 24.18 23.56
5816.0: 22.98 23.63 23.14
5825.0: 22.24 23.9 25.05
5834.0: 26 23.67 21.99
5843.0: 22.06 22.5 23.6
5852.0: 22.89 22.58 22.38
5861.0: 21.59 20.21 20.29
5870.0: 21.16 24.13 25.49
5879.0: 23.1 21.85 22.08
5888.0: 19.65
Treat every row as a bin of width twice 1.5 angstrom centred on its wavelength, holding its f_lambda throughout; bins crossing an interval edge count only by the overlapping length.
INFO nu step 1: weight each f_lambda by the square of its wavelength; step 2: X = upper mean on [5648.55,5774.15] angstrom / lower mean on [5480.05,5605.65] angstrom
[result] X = 1.08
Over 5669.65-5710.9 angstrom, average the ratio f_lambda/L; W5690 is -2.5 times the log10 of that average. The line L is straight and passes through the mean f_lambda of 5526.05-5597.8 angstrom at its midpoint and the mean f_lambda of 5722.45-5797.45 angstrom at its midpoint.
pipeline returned 0.03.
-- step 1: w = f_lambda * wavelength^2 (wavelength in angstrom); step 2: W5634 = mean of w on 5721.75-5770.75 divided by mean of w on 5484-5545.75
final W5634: 1.12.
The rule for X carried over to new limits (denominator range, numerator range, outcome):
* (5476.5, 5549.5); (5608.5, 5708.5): 1.05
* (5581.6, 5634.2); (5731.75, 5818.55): 1.13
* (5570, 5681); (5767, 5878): 1.10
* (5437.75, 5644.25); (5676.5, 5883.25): 1.12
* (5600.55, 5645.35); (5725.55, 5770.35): 1.09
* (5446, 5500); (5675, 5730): 1.11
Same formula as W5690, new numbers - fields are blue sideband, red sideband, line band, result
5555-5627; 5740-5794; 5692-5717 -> 0.02 mag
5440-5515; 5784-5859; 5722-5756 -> -0.02 mag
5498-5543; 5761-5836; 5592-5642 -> 0.03 mag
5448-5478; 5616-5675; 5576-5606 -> 0.04 mag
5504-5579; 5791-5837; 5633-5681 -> 0.02 mag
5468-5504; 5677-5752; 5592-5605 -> 0.06 mag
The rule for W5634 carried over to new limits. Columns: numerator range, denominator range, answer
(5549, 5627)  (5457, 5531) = 1.04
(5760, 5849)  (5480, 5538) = 1.14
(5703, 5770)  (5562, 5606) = 1.13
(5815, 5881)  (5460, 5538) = 1.14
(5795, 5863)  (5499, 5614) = 1.14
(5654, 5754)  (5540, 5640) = 1.06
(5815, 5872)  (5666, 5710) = 1.06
